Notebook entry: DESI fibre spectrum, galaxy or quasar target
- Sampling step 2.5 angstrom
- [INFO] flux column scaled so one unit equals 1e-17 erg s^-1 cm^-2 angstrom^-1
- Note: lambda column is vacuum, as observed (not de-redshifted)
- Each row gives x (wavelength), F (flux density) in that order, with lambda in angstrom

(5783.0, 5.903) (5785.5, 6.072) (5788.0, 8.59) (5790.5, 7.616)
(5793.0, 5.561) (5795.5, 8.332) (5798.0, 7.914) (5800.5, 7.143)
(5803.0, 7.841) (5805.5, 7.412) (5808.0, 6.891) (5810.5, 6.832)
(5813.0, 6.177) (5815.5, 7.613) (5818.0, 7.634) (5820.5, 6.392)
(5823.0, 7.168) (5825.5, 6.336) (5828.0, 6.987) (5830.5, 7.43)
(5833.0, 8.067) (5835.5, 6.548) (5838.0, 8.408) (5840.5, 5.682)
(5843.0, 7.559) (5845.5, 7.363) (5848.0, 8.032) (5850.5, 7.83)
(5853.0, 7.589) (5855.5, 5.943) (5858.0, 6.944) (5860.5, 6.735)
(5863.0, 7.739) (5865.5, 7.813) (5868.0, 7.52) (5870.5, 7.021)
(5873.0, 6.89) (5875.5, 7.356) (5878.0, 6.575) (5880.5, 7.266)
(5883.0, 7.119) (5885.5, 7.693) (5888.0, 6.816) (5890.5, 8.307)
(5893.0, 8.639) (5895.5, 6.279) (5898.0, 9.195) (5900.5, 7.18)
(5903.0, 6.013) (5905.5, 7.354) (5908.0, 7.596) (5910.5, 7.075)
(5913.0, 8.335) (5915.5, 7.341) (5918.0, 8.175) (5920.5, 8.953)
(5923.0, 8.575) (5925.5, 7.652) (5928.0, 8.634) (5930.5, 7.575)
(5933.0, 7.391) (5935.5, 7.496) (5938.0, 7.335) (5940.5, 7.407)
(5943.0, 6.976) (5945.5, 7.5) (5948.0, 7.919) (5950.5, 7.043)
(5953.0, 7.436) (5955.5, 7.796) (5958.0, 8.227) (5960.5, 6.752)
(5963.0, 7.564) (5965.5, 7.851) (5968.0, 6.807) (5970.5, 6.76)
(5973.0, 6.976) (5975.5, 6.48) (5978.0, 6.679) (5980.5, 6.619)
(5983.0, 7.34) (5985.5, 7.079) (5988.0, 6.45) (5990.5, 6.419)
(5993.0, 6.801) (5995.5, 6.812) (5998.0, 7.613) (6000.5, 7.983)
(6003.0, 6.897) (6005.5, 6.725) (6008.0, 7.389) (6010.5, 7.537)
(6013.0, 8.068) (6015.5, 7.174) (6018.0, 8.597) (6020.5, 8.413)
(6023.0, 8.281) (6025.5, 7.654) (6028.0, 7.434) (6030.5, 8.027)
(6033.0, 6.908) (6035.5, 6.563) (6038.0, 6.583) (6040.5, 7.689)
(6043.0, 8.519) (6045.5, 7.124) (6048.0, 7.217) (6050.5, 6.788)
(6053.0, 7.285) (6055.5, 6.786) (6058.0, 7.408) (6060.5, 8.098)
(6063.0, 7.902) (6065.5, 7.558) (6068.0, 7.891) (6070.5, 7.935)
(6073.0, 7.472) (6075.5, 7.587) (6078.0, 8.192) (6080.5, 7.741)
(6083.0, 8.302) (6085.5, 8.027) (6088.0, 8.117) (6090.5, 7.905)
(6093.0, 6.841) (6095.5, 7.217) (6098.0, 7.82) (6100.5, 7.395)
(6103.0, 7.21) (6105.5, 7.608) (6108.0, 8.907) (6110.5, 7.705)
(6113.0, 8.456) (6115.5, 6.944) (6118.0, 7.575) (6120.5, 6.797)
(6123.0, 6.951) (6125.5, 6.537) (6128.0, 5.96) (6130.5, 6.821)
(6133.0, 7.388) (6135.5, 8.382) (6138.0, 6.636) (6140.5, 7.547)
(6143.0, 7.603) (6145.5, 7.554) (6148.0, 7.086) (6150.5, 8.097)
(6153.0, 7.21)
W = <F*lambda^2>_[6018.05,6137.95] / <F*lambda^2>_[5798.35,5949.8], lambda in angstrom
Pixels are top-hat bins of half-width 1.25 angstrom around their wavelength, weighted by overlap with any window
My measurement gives 1.1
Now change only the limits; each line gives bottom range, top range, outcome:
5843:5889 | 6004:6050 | 1.10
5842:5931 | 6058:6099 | 1.10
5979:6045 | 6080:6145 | 1.05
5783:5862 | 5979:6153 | 1.13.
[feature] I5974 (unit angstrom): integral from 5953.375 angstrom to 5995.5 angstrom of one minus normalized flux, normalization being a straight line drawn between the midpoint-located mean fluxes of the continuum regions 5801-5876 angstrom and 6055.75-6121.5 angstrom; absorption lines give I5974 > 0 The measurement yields 2.42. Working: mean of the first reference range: 7.19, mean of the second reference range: 7.71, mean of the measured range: 7.04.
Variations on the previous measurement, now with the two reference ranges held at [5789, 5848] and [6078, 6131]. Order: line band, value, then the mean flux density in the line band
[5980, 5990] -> 0.7 angstrom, 6.86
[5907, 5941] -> -2.5 angstrom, 7.84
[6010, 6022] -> -1.0 angstrom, 7.99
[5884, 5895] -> -0.7 angstrom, 7.74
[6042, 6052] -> 0.1 angstrom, 7.38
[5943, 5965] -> -0.5 angstrom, 7.51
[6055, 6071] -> -0.5 angstrom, 7.68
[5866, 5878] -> 0.1 angstrom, 7.17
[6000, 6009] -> 0.3 angstrom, 7.18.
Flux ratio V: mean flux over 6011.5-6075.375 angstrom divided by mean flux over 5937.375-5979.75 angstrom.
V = 1.04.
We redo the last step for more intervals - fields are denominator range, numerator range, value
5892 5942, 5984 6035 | 0.96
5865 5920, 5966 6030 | 0.97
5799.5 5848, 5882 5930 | 1.08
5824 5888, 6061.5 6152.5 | 1.05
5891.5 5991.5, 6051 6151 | 1.01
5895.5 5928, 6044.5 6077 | 0.96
